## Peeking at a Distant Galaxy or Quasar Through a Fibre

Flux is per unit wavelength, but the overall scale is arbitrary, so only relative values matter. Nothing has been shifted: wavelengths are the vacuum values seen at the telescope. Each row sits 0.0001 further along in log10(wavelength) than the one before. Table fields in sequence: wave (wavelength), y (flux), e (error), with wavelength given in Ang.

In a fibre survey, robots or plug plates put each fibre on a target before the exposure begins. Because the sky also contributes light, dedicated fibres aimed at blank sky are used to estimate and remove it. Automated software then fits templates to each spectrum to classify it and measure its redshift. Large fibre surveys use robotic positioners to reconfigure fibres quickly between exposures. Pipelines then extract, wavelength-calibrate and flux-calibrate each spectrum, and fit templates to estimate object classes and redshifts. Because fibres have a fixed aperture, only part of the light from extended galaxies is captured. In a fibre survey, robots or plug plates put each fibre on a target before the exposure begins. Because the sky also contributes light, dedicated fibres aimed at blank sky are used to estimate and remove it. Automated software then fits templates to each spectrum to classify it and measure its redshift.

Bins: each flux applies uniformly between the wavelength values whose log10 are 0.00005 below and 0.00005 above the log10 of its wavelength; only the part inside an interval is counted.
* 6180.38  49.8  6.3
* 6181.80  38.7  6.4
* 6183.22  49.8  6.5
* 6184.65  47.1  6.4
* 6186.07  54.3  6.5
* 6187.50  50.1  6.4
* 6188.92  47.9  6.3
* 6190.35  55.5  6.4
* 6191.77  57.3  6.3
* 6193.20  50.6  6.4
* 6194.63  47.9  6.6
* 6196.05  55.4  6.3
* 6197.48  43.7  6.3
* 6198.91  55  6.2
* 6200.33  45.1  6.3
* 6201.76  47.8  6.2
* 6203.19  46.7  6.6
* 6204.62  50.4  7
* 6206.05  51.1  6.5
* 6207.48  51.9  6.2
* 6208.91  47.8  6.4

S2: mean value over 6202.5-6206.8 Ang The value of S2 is 49.4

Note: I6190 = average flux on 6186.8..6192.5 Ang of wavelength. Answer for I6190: 52.7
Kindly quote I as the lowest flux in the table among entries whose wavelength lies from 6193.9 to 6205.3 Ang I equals 43.7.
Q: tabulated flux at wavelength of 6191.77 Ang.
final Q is 57.3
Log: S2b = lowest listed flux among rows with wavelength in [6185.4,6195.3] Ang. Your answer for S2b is 47.9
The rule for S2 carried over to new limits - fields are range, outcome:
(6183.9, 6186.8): 50.6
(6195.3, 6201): 49.9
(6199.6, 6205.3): 47.5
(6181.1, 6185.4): 45.3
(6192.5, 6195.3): 49.2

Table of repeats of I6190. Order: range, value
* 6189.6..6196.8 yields 53.2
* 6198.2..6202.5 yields 49.3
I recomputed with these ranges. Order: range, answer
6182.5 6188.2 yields 47.1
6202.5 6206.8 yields 46.7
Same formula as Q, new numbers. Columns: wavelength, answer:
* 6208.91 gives 47.8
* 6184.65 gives 47.1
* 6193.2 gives 50.6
